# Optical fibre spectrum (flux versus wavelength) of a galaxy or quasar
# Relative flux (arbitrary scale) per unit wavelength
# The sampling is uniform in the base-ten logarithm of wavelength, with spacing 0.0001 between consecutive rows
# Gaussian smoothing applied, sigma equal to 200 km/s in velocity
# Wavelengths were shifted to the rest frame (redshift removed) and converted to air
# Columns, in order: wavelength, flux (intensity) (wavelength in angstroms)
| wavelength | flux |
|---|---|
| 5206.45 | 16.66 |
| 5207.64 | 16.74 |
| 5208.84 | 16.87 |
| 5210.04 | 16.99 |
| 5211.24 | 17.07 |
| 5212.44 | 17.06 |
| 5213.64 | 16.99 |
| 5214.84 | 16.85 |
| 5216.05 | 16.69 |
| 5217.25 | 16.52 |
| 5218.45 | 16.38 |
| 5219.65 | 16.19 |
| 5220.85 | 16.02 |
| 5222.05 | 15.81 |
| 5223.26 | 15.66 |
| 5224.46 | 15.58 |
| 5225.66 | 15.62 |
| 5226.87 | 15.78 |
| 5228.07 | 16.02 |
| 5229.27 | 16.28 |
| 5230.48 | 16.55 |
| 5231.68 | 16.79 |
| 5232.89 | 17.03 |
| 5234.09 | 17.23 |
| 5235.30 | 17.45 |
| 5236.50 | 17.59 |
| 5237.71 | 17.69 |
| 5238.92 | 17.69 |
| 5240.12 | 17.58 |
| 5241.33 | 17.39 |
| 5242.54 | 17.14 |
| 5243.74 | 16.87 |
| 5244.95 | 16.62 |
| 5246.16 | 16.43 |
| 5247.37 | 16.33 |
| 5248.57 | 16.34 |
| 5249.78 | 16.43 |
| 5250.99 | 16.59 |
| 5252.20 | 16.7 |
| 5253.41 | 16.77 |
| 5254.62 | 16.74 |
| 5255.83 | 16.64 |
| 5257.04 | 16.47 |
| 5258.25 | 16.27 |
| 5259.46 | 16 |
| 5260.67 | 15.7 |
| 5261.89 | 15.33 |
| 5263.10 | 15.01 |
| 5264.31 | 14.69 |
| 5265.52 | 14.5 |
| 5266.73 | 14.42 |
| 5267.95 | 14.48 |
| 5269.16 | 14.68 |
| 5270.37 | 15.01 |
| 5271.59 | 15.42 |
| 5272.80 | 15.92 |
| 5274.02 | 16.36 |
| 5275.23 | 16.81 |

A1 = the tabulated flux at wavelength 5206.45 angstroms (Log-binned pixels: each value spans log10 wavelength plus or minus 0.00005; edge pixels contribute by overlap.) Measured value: 16.66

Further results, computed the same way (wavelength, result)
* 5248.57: 16.34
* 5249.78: 16.43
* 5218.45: 16.38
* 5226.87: 15.78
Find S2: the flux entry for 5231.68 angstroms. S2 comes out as 16.79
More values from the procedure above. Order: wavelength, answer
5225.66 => 15.62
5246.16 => 16.43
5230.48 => 16.55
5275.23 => 16.81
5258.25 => 16.27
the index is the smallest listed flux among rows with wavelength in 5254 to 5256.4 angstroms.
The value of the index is 16.64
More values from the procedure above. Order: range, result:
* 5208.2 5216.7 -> 16.69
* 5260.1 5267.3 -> 14.42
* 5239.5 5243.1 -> 17.14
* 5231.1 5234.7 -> 16.79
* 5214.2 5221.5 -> 16.02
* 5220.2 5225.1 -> 15.58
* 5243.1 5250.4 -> 16.33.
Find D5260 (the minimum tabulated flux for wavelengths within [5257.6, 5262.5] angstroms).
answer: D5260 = 15.33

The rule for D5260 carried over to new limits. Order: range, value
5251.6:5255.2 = 16.7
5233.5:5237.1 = 17.23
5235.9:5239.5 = 17.59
